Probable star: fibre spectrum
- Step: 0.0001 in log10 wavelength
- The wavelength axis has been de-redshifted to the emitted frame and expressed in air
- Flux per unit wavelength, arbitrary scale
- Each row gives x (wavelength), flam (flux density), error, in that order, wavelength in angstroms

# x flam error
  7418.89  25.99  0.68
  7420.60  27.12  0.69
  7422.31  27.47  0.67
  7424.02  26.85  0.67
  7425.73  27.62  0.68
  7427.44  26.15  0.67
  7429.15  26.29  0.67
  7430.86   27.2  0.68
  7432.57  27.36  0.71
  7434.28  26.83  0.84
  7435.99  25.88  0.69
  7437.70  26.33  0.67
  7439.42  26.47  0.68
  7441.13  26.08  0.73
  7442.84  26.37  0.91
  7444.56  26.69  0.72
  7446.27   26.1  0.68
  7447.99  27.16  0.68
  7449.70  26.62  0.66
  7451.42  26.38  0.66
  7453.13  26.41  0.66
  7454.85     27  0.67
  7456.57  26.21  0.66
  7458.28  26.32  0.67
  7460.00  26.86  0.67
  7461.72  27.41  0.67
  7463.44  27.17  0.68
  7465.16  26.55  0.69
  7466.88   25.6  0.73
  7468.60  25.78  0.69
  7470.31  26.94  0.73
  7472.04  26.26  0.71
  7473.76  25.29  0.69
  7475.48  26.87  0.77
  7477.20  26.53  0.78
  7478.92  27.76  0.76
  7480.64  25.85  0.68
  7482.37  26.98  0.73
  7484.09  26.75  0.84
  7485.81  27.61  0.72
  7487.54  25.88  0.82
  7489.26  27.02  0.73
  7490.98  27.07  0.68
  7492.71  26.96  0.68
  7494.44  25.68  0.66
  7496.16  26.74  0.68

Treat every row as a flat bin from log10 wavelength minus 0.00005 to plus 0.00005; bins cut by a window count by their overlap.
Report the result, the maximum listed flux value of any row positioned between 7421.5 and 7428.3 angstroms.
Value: 27.62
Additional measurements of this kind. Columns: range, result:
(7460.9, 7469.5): 27.41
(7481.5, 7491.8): 27.61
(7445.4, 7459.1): 27.16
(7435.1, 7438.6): 26.33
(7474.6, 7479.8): 27.76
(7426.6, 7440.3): 27.36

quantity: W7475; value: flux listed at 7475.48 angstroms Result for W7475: 26.87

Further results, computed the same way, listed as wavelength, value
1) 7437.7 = 26.33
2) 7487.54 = 25.88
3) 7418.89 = 25.99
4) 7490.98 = 27.07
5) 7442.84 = 26.37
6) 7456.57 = 26.21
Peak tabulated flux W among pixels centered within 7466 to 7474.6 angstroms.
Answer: 26.94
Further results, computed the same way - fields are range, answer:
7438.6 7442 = 26.47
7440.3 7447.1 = 26.69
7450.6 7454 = 26.41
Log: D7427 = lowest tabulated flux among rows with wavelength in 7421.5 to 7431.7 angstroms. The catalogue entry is 26.15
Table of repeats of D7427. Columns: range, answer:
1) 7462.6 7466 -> 26.55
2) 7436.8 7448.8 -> 26.08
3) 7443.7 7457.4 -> 26.1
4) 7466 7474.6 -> 25.29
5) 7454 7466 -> 26.21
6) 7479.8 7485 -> 25.85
